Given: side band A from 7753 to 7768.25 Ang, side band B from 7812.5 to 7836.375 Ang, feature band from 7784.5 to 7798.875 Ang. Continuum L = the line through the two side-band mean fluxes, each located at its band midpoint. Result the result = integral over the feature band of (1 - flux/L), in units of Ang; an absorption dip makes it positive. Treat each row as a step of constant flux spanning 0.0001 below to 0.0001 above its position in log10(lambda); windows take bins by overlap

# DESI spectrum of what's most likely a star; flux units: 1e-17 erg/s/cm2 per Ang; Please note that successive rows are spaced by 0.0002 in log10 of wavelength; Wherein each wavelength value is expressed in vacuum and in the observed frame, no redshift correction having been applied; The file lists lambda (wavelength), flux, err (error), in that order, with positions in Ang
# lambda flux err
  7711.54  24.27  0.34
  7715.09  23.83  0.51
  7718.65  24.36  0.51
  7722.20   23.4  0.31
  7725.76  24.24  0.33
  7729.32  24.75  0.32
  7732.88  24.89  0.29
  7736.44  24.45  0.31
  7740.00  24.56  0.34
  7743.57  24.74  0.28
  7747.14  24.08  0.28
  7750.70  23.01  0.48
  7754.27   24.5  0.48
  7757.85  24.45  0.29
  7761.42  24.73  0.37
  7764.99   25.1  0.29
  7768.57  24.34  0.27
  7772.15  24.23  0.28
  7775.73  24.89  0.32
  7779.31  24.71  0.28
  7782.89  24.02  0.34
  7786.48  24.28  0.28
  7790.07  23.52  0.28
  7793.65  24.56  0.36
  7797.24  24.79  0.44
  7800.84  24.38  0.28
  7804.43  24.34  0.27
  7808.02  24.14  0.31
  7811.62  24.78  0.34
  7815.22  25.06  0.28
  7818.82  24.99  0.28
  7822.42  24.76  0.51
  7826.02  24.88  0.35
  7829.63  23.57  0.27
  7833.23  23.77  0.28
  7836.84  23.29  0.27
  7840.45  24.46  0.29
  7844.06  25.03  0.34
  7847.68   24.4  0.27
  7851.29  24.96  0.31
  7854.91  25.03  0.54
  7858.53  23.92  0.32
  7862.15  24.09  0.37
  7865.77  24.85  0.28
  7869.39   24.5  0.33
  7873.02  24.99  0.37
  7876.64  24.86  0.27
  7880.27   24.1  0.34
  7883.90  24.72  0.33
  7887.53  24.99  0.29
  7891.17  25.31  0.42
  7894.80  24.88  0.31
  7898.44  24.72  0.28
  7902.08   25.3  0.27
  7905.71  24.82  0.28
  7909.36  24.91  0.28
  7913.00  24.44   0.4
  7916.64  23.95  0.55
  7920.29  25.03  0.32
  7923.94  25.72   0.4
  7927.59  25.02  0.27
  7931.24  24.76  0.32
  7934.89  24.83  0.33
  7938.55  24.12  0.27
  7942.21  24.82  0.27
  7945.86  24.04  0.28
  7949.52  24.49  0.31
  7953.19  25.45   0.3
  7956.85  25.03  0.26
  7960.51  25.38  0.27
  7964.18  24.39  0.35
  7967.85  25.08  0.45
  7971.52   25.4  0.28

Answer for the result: 0.2 Ang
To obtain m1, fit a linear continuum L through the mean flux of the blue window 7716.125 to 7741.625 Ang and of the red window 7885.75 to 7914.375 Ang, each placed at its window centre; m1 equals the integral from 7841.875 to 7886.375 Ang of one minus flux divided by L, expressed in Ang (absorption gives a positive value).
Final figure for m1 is 0.3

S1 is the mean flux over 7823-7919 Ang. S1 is 24.6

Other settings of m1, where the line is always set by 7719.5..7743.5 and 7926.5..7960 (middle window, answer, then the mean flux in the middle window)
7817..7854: 0.2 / 24.4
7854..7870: 0.1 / 24.4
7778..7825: 0.1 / 24.5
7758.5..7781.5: -0.2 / 24.7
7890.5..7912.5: -0.2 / 24.9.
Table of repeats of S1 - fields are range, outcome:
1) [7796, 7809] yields 24.4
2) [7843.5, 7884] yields 24.6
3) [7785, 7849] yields 24.4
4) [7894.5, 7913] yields 24.9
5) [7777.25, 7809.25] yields 24.3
